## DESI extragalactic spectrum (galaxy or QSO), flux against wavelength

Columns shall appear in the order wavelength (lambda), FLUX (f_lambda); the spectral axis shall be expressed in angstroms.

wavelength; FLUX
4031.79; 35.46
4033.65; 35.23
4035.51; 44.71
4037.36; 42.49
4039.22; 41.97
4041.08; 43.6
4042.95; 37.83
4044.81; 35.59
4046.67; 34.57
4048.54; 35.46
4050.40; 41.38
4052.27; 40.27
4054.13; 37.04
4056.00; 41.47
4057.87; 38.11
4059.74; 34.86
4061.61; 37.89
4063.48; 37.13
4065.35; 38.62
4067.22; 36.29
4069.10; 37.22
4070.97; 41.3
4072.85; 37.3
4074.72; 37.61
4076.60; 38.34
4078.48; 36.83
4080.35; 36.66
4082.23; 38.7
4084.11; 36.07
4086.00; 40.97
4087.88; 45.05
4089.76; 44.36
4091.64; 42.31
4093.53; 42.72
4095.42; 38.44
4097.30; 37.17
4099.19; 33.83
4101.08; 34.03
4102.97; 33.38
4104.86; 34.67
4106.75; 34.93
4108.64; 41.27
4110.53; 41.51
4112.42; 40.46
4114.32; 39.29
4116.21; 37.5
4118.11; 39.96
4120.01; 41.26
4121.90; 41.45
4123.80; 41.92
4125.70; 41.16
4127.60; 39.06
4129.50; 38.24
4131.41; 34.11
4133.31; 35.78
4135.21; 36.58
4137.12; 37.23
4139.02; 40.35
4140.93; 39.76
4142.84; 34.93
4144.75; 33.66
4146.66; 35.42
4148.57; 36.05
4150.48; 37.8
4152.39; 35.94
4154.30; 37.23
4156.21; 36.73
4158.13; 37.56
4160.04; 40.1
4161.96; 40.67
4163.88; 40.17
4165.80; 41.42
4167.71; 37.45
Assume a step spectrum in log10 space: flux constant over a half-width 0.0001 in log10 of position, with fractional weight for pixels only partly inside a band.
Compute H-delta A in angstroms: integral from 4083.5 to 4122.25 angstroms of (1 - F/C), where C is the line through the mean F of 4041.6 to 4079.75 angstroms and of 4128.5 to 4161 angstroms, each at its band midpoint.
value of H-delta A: -1.8 angstroms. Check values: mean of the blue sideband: 37.8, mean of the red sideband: 36.9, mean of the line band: 39.1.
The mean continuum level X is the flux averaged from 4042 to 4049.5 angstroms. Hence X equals 35.9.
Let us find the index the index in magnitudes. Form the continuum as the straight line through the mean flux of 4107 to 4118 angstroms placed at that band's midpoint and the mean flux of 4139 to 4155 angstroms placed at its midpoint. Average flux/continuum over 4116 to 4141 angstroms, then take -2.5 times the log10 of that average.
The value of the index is -0.02 mag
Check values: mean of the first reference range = 39.7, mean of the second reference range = 36.6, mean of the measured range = 38.9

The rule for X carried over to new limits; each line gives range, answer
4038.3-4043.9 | 41.1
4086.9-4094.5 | 43.6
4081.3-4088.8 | 40.2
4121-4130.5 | 40.3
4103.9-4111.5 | 38.1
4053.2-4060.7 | 37.9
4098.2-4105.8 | 34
